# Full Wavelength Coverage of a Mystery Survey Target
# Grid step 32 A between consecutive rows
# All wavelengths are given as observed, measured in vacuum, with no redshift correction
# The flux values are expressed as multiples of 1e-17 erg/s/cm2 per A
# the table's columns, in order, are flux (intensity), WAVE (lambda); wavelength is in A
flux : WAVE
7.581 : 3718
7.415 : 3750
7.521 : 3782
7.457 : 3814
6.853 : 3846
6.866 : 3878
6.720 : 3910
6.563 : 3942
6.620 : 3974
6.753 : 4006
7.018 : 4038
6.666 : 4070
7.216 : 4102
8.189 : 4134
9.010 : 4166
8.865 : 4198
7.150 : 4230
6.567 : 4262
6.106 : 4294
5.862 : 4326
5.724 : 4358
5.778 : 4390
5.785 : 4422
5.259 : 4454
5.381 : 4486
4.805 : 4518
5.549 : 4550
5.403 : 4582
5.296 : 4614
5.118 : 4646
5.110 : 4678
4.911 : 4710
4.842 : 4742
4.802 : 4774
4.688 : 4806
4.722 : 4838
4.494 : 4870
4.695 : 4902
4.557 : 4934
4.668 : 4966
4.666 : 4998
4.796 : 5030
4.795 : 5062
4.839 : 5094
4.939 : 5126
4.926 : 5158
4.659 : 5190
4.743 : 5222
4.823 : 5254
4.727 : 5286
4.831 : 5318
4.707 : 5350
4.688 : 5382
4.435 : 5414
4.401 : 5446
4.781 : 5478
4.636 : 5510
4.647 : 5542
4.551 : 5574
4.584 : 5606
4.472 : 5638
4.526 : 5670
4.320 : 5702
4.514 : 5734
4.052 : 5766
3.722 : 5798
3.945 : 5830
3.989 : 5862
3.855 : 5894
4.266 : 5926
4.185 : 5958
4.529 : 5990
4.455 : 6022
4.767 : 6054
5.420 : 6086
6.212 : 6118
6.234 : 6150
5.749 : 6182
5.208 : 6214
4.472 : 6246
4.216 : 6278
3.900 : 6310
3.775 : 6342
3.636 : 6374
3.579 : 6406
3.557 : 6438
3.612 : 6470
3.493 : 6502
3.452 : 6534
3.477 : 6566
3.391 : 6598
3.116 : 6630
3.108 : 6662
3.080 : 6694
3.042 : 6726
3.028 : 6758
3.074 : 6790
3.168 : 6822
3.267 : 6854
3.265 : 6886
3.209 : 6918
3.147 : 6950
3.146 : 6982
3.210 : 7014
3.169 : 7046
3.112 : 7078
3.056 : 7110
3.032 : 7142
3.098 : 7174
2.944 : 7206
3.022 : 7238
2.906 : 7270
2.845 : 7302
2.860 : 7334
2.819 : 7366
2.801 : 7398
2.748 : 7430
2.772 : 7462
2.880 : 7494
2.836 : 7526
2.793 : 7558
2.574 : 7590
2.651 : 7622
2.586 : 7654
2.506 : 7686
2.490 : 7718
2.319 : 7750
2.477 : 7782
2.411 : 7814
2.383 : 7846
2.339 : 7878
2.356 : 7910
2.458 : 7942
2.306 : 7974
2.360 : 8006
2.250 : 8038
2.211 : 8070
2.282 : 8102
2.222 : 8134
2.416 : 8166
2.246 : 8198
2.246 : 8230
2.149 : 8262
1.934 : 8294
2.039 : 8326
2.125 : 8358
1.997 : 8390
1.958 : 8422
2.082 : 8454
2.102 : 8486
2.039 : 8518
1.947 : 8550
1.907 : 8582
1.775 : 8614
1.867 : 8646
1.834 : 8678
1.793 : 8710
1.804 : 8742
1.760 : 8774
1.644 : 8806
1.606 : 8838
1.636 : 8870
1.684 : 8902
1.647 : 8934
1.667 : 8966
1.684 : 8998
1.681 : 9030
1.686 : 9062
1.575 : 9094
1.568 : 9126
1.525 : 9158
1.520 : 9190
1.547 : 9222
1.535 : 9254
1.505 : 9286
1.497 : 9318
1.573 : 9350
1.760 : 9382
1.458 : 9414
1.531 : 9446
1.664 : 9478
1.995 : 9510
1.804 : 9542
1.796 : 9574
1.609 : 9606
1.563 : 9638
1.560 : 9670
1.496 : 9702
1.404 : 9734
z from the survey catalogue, 1.19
